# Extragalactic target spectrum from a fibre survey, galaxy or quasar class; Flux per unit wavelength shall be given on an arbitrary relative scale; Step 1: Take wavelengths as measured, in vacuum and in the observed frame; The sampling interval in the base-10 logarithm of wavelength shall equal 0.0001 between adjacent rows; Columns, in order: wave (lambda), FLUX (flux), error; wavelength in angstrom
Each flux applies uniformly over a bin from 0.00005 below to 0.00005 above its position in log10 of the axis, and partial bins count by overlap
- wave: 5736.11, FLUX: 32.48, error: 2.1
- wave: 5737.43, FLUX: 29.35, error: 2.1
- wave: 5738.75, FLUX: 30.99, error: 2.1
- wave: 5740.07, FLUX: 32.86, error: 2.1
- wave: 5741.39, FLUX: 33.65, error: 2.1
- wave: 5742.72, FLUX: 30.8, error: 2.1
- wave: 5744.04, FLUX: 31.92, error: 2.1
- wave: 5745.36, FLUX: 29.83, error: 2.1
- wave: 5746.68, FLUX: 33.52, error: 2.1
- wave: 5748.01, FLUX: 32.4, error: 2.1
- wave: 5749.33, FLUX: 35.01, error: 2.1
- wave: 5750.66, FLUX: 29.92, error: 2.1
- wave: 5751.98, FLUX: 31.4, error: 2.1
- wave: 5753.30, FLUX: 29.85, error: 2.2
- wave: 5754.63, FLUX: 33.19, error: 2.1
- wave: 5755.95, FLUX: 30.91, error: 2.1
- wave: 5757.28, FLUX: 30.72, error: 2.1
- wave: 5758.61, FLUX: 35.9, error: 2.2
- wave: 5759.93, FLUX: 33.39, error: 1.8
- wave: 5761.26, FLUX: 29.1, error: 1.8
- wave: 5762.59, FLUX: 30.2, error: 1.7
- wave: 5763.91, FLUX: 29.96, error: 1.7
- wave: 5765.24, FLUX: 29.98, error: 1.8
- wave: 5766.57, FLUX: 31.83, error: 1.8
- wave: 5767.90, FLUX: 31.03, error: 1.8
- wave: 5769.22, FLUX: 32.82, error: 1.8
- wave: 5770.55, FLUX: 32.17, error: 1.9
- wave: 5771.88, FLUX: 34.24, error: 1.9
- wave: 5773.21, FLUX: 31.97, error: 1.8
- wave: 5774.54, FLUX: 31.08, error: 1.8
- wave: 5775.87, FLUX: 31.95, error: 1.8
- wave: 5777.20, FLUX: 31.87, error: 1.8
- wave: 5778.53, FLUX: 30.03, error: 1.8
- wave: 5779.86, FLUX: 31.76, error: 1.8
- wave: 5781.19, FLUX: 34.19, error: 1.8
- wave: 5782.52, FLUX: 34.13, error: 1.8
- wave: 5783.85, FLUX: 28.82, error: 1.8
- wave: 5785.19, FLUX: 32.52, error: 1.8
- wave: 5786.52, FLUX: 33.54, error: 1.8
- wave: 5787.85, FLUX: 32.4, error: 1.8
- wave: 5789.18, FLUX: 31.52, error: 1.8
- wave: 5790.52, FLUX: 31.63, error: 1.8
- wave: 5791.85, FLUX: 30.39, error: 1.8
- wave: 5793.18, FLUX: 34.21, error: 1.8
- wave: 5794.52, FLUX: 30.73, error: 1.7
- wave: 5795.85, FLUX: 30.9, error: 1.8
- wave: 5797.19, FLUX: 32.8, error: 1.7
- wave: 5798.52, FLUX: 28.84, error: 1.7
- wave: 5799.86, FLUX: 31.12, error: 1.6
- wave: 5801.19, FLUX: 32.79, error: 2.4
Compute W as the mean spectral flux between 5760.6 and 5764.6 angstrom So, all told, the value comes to 29.8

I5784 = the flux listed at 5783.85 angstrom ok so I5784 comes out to 28.82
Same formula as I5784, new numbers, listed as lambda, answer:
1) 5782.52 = 34.13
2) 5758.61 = 35.9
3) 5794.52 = 30.73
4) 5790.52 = 31.63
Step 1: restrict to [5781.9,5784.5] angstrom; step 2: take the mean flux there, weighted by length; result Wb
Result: 31.5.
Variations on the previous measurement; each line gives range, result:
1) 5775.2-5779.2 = 31.3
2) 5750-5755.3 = 31.1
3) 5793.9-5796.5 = 30.9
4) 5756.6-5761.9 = 32.3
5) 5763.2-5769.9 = 31.2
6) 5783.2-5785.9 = 30.7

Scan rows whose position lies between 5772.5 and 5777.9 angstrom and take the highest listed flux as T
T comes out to 31.97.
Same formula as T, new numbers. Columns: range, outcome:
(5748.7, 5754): 35.01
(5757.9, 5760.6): 35.9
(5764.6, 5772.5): 34.24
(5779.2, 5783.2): 34.19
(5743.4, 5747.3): 33.52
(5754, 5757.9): 33.19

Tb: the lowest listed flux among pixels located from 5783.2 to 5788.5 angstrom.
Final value 28.82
